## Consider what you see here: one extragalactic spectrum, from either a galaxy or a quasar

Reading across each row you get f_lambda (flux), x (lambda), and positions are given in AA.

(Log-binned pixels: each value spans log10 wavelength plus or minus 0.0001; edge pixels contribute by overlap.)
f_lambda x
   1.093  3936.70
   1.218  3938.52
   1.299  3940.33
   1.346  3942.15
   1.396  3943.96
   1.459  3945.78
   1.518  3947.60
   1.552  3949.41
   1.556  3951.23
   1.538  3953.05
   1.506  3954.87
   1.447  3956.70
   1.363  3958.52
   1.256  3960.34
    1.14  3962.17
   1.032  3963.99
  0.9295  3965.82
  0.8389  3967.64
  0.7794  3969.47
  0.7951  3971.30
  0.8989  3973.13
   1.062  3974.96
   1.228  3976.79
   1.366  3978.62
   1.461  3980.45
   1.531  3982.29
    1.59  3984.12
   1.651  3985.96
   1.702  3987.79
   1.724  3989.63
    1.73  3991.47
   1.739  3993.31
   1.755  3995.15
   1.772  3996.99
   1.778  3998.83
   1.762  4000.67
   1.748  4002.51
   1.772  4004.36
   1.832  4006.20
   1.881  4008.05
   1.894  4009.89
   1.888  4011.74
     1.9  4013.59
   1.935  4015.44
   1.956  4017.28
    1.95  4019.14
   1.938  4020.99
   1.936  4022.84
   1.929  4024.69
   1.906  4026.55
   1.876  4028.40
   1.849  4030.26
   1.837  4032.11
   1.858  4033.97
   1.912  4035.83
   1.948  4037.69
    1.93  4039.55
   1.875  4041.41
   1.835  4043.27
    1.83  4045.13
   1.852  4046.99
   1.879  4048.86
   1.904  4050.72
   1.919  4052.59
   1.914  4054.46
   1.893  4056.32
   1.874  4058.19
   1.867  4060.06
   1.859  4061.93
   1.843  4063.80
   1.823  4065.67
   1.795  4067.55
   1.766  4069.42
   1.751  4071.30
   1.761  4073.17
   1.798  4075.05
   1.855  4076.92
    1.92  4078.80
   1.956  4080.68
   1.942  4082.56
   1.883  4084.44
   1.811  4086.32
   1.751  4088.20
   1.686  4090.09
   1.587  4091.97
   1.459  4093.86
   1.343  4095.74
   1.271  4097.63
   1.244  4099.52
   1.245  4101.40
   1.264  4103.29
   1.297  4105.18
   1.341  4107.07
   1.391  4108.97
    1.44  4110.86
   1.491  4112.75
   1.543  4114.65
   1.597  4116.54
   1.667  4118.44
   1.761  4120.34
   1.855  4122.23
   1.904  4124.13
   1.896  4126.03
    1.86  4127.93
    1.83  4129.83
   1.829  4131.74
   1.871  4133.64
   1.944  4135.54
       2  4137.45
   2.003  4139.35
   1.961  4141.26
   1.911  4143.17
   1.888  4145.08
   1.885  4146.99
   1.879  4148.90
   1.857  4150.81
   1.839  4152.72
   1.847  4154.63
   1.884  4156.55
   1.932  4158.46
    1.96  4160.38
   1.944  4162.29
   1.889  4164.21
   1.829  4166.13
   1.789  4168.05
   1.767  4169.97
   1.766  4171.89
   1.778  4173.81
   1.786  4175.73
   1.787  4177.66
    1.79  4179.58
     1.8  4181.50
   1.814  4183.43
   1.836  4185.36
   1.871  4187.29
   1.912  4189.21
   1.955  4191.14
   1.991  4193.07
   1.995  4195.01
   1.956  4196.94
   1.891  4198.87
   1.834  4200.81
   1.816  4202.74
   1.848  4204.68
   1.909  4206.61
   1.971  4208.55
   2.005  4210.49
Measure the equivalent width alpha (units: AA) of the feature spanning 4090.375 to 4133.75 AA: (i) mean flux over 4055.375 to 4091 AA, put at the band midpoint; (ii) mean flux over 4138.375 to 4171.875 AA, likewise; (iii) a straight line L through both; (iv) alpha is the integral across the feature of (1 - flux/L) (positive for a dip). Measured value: 6.9 AA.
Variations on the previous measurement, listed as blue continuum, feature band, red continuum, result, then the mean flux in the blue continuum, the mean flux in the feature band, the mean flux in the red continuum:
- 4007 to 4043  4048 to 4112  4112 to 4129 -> 4.42 AA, 1.9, 1.68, 1.73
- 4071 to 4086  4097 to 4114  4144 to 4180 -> 4.77 AA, 1.86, 1.34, 1.85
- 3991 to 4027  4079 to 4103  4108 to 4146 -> 2.73 AA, 1.85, 1.6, 1.78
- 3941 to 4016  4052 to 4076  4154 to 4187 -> -2.81 AA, 1.49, 1.83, 1.84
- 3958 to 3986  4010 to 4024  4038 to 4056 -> -2.89 AA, 1.17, 1.93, 1.89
